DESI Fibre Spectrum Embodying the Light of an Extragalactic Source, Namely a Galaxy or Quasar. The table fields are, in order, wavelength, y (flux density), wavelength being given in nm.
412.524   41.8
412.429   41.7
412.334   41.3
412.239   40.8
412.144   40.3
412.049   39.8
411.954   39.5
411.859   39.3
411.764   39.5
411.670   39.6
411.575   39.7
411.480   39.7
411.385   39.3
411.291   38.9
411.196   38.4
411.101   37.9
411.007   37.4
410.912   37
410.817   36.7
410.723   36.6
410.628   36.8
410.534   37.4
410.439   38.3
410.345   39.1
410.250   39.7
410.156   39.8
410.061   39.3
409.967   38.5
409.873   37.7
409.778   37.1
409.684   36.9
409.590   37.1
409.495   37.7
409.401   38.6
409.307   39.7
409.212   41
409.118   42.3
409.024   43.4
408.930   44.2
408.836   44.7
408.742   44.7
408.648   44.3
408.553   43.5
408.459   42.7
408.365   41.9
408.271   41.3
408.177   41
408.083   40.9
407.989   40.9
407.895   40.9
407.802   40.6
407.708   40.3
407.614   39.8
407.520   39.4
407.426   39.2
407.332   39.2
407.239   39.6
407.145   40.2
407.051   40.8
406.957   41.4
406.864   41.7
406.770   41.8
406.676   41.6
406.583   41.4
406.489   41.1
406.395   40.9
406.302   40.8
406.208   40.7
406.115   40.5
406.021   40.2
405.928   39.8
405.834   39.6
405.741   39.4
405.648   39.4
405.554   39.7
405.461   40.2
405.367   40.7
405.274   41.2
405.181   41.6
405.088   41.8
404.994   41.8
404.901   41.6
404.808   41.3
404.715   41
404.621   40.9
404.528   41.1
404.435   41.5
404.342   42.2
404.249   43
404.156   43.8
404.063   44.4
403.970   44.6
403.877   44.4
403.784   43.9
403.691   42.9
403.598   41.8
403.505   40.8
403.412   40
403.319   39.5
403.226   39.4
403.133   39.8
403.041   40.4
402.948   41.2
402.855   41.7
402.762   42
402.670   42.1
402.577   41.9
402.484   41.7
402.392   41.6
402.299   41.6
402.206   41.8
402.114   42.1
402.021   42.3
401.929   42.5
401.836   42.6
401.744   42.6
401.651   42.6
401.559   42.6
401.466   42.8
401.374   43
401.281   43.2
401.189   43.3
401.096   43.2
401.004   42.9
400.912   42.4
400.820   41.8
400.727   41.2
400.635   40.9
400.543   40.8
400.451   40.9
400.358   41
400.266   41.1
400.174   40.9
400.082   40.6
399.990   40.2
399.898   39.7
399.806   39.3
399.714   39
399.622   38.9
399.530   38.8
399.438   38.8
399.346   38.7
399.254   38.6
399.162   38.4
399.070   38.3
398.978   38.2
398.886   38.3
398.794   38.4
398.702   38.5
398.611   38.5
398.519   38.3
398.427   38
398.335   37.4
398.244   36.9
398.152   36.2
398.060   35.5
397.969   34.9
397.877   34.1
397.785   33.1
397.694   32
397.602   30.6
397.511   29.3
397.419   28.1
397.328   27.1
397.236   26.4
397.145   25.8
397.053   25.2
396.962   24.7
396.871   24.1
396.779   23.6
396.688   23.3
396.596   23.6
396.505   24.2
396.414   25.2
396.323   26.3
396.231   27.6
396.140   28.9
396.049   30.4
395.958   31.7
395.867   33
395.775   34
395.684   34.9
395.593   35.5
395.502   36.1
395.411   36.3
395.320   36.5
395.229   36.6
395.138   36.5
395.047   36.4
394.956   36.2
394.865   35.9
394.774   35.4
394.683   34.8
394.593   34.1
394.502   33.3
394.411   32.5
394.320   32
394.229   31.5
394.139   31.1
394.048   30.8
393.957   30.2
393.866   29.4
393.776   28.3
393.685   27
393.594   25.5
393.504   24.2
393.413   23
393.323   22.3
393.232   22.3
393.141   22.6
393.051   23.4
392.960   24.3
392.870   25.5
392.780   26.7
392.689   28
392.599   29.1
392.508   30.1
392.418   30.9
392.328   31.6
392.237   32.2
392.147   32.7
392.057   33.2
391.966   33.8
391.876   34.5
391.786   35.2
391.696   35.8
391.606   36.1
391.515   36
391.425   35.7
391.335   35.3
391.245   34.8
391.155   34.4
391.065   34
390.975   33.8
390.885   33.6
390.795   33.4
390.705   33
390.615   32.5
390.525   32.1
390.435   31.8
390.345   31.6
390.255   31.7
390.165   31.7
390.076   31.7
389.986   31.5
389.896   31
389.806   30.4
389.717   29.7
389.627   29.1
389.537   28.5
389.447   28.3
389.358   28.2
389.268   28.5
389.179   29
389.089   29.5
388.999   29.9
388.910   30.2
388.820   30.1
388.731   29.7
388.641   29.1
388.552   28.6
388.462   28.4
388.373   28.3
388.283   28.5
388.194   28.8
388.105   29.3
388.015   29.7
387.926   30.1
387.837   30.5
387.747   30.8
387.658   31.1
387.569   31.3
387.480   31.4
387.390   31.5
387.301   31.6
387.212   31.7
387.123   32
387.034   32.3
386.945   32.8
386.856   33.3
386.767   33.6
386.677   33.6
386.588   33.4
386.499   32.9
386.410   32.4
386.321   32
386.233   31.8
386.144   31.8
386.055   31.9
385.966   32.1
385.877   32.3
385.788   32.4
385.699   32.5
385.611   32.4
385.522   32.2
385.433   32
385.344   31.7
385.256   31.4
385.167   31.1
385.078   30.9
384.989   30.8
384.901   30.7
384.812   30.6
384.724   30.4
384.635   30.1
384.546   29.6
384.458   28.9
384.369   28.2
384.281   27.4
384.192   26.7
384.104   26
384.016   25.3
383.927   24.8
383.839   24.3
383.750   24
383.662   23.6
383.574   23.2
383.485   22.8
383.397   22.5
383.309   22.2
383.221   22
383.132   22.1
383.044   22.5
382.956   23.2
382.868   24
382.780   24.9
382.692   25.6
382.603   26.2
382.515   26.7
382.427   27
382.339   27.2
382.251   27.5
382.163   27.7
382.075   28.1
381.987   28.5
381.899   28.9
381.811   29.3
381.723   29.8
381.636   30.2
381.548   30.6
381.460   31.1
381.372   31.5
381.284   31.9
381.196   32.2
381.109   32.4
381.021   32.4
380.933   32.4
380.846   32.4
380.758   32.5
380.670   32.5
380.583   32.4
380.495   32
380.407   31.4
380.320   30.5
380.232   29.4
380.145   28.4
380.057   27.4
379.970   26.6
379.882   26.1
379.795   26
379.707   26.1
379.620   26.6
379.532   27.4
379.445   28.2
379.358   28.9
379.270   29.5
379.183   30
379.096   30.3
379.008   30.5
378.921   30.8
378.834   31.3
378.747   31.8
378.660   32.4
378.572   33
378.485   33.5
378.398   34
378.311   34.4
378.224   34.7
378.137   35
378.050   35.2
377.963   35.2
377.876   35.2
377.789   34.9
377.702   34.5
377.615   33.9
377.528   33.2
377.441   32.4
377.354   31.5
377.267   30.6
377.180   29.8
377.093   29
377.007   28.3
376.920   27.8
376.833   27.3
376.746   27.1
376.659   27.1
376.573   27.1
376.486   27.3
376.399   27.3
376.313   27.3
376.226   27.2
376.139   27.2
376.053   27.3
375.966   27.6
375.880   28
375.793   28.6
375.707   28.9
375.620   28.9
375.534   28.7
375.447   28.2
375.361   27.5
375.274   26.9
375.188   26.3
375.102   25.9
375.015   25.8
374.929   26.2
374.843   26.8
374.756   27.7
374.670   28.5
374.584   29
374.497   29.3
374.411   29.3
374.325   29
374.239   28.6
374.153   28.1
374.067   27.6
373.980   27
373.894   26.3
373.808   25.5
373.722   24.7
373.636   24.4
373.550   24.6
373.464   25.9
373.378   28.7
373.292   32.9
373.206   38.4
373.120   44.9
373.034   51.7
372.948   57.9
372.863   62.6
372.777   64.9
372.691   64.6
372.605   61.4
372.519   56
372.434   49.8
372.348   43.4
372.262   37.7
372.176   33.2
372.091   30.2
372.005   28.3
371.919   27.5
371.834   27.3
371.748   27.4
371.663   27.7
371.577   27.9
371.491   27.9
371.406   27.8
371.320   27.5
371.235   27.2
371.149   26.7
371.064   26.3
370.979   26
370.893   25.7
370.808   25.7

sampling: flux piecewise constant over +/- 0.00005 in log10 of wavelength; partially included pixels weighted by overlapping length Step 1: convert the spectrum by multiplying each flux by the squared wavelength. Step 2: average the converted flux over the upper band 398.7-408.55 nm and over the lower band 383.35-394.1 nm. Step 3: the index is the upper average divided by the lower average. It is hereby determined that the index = 1.47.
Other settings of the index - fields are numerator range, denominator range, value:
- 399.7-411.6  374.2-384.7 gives 1.62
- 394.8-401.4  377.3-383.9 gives 1.32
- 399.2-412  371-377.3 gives 1.51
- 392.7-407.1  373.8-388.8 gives 1.38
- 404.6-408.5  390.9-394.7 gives 1.43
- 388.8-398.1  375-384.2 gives 1.14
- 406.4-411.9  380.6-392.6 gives 1.48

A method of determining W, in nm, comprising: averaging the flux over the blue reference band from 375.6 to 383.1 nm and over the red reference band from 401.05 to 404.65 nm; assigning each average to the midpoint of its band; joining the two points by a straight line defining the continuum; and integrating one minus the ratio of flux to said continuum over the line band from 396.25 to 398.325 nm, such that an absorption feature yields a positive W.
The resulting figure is 0.55 nm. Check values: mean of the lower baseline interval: 29.7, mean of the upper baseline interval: 42.1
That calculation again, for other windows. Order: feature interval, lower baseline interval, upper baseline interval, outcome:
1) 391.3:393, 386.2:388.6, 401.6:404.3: 0.12 nm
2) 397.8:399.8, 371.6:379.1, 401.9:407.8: 0.09 nm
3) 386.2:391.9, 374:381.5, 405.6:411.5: 0.33 nm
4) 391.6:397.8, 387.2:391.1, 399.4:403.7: 0.93 nm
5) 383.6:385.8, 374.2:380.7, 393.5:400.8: 0.15 nm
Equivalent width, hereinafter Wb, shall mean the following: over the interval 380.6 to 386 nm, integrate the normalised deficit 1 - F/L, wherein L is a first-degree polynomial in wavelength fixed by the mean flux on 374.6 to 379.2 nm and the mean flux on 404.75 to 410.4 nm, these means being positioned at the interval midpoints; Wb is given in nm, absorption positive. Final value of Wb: 0.62 nm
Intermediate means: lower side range 29.9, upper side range 40.6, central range 28.5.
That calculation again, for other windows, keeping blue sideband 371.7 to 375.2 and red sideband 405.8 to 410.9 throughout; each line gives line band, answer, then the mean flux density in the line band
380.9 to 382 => 0.162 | 30.9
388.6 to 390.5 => 0.374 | 30.1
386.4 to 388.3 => 0.288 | 31.5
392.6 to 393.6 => 0.355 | 24.5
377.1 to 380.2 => 0.410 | 31.1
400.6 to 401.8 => -0.102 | 42.5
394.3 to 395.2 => 0.080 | 34.8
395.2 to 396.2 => 0.118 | 33.9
